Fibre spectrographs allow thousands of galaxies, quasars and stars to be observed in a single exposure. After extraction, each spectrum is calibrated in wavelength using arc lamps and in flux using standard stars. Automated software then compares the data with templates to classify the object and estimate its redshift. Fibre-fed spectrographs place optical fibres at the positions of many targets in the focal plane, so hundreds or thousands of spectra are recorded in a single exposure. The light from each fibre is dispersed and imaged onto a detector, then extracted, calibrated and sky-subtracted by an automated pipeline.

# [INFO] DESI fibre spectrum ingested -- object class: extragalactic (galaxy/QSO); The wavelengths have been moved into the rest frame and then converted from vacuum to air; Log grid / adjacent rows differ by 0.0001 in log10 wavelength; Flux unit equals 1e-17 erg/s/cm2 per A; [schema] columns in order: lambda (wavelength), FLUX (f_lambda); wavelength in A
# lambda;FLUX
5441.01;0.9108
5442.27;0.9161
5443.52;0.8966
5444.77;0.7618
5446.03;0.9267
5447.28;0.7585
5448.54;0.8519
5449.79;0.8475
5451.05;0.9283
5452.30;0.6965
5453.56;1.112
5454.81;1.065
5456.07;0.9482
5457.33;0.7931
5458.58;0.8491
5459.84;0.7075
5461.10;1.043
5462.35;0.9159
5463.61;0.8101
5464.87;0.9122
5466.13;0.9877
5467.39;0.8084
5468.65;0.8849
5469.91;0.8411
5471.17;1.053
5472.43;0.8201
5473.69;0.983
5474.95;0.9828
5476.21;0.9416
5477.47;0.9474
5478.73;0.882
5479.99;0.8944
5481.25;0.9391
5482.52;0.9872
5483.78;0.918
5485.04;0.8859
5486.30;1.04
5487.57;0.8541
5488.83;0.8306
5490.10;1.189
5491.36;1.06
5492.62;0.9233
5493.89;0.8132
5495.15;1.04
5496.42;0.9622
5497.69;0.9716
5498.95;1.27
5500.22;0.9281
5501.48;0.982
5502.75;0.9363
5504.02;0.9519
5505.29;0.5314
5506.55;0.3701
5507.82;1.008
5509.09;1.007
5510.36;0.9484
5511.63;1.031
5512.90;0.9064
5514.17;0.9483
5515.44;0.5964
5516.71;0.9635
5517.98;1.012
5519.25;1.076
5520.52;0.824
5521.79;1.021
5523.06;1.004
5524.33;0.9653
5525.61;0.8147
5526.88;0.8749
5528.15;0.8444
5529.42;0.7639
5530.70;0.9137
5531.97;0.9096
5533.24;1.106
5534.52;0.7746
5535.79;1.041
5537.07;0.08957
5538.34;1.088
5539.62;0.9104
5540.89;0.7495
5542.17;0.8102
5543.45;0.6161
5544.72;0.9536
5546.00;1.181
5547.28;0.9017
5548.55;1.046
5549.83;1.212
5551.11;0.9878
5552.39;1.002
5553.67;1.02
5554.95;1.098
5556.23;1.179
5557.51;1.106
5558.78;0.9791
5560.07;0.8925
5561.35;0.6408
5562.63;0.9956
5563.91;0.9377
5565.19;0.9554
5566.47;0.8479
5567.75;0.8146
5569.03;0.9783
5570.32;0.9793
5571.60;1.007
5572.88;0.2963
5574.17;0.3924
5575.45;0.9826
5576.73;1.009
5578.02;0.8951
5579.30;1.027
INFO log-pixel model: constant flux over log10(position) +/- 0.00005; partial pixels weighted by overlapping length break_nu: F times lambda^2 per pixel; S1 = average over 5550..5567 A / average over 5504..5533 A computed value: 1.1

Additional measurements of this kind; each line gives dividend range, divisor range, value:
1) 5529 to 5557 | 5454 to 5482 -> 1.05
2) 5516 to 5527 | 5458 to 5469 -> 1.11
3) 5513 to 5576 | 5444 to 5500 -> 1.00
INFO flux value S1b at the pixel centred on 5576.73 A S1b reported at 1.009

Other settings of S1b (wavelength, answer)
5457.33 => 0.7931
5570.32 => 0.9793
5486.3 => 1.04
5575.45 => 0.9826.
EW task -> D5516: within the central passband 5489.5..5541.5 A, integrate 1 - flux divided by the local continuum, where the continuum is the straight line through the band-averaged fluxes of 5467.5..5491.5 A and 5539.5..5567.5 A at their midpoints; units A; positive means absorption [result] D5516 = 2.3 A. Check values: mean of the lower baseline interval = 0.939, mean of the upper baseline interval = 0.955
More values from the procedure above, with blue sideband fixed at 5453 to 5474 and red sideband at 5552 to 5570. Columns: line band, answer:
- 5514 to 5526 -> 0.2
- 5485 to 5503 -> -1.1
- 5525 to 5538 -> 1.7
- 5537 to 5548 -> 1.2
